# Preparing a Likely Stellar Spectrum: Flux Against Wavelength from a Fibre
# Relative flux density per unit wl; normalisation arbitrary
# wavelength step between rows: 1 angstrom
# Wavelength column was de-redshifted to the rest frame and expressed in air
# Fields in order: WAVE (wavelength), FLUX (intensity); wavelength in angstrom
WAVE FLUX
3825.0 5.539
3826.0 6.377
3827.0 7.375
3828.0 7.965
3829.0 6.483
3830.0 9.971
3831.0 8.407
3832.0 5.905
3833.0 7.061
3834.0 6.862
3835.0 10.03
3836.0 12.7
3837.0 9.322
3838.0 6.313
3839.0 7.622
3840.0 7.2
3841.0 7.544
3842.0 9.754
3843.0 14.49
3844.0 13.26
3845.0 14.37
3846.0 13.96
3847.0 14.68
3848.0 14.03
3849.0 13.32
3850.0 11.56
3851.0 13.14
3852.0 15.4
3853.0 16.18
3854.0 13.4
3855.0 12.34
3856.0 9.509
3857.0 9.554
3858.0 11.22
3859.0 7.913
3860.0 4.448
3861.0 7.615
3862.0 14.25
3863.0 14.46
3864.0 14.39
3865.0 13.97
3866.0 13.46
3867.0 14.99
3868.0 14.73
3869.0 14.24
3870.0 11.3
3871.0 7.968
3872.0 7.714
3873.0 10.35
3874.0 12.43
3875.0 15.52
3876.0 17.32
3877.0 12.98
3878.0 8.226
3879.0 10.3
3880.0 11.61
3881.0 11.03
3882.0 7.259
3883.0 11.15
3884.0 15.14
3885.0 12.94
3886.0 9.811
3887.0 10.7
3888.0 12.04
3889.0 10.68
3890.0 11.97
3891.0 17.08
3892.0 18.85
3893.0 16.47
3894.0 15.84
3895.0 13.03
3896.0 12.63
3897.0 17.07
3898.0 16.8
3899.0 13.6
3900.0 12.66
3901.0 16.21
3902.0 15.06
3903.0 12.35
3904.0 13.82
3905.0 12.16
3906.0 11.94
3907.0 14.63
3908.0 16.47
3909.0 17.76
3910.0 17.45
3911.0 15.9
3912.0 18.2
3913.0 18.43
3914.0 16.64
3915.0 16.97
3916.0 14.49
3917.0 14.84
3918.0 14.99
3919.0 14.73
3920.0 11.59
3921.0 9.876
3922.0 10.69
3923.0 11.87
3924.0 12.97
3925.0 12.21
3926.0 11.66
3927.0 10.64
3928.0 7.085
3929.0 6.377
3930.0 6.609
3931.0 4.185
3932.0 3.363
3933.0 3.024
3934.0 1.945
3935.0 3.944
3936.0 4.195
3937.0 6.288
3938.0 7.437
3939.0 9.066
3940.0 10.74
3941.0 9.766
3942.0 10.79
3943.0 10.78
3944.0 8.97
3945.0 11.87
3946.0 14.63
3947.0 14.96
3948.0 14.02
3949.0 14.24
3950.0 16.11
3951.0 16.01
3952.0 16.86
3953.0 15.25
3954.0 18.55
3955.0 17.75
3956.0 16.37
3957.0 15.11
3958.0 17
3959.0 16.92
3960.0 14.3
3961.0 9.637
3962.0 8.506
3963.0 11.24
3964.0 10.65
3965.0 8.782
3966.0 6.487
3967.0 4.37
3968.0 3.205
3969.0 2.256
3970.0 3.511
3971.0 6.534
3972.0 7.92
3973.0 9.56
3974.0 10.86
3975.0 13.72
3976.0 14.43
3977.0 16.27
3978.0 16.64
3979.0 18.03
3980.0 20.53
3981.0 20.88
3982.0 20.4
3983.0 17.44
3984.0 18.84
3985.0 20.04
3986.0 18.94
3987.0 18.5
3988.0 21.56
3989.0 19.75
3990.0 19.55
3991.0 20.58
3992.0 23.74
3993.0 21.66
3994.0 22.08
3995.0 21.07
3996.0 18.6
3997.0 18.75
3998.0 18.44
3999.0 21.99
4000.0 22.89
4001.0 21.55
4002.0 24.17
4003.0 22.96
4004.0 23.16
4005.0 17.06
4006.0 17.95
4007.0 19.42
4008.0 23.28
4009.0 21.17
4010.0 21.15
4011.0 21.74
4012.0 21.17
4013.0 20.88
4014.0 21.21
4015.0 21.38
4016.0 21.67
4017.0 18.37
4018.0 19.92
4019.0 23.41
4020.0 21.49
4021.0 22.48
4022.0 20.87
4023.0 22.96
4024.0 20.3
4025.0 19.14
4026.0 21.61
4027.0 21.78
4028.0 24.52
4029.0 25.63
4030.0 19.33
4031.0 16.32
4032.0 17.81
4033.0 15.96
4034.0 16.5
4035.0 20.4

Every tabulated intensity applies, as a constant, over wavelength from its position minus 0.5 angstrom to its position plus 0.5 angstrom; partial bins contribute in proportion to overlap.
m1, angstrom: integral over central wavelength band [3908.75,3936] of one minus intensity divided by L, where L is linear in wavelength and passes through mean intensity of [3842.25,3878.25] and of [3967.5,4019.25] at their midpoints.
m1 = 6.9 angstrom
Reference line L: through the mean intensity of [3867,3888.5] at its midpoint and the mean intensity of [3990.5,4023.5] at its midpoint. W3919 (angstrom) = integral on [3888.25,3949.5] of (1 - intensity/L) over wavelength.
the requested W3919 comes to 9.2 angstrom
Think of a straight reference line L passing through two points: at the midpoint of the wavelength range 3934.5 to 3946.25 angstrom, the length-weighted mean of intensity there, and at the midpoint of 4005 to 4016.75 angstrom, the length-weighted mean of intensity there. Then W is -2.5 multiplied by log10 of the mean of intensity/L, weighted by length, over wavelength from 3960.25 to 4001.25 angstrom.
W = 0.06 mag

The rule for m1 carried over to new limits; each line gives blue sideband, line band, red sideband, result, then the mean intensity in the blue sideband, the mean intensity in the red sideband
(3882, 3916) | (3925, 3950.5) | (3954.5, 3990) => 9.2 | 14.5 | 13.7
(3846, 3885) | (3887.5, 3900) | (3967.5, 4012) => -1.1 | 12.1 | 17.8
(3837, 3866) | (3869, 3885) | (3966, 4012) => 1.5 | 11.6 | 17.4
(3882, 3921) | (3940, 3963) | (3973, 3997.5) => 4.2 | 14.4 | 18.7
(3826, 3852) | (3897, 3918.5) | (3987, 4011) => -0.8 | 10.2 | 20.9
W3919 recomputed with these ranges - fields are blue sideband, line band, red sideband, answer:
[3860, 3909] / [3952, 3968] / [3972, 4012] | 4.43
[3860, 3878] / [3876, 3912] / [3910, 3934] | -4.96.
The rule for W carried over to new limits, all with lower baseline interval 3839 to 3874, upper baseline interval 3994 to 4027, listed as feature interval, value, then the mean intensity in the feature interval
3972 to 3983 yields 0.21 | 15.8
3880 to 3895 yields 0.07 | 12.9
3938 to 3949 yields 0.43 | 11.5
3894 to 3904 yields 0.00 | 14.4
